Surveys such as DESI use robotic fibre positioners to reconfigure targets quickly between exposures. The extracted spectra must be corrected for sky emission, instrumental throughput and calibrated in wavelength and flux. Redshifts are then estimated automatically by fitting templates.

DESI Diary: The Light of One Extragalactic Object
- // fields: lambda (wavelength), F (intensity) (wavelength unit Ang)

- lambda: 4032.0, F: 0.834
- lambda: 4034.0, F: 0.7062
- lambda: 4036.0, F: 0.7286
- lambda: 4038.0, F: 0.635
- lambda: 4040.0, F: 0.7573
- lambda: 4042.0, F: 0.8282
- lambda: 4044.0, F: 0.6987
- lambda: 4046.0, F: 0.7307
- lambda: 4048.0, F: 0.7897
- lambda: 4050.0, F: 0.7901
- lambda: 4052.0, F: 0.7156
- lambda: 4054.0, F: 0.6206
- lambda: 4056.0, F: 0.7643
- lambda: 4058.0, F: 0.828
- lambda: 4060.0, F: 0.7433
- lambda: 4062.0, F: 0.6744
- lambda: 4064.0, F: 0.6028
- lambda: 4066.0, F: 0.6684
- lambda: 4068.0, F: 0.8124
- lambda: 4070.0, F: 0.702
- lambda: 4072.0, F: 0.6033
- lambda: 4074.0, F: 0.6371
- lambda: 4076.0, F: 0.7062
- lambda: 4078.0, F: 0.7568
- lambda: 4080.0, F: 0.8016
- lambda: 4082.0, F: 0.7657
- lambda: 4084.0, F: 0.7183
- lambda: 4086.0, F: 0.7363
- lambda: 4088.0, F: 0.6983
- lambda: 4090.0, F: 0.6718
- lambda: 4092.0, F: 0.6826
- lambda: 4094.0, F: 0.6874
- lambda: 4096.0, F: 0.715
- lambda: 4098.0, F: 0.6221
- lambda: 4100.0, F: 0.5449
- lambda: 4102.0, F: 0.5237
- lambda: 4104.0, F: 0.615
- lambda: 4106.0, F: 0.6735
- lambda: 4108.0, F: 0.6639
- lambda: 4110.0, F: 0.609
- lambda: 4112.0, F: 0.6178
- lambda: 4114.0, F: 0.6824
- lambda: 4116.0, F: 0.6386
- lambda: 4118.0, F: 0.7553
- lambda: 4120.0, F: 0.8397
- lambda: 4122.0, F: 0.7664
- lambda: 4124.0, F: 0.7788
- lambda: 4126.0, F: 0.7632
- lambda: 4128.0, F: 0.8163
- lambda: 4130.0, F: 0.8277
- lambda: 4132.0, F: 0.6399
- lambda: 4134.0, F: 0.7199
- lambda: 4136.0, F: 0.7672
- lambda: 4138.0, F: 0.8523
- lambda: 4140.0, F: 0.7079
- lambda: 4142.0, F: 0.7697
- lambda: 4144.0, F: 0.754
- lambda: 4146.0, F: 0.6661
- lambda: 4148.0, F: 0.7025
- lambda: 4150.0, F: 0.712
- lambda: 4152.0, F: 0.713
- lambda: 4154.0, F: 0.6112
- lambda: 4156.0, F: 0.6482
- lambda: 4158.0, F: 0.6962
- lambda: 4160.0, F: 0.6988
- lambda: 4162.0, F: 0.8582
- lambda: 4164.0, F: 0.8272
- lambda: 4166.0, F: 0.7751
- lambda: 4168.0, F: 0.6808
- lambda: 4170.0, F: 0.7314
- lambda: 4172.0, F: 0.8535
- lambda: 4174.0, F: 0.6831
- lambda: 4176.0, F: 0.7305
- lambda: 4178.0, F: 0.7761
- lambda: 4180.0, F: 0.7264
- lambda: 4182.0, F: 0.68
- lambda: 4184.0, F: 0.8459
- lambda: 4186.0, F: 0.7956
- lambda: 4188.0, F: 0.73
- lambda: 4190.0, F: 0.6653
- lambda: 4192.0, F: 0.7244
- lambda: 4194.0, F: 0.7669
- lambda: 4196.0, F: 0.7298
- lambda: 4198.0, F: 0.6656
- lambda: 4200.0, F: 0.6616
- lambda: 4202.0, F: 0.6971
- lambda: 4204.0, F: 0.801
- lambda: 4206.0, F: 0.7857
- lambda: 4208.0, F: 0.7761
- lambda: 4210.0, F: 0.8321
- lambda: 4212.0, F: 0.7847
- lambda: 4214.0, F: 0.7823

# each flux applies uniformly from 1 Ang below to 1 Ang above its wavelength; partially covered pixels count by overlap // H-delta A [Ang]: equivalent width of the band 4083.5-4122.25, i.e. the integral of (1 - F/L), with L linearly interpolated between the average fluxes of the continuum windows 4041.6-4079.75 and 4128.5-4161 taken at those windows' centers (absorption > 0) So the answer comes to 2.6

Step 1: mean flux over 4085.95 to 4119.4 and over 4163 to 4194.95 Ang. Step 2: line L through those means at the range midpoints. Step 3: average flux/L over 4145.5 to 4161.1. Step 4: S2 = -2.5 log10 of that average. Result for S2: 0.05 mag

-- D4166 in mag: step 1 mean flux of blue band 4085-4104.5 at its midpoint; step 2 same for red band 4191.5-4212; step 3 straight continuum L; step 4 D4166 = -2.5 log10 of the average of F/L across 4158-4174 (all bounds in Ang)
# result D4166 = -0.07 mag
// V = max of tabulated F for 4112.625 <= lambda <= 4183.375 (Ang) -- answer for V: 0.8582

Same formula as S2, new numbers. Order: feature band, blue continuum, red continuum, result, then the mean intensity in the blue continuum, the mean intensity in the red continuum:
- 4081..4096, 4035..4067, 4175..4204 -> 0.02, 0.723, 0.731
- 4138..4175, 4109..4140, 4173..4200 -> 0.00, 0.737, 0.73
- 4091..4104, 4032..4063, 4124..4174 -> 0.18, 0.737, 0.741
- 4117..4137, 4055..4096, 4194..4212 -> -0.06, 0.713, 0.747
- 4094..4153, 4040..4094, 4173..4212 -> 0.04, 0.721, 0.742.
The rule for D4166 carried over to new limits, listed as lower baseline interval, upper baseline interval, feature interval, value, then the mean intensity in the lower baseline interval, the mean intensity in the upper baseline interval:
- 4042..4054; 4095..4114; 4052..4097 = -0.04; 0.742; 0.624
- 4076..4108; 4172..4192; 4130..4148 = -0.04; 0.681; 0.742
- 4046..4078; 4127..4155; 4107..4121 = 0.06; 0.713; 0.733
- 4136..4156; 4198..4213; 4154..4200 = 0.00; 0.72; 0.756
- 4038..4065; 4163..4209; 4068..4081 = 0.03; 0.73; 0.744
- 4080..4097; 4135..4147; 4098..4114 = 0.19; 0.715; 0.753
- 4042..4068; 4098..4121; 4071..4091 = -0.03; 0.727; 0.65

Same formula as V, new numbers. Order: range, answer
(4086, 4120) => 0.8397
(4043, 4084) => 0.828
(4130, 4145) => 0.8523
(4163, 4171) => 0.8272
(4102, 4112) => 0.6735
